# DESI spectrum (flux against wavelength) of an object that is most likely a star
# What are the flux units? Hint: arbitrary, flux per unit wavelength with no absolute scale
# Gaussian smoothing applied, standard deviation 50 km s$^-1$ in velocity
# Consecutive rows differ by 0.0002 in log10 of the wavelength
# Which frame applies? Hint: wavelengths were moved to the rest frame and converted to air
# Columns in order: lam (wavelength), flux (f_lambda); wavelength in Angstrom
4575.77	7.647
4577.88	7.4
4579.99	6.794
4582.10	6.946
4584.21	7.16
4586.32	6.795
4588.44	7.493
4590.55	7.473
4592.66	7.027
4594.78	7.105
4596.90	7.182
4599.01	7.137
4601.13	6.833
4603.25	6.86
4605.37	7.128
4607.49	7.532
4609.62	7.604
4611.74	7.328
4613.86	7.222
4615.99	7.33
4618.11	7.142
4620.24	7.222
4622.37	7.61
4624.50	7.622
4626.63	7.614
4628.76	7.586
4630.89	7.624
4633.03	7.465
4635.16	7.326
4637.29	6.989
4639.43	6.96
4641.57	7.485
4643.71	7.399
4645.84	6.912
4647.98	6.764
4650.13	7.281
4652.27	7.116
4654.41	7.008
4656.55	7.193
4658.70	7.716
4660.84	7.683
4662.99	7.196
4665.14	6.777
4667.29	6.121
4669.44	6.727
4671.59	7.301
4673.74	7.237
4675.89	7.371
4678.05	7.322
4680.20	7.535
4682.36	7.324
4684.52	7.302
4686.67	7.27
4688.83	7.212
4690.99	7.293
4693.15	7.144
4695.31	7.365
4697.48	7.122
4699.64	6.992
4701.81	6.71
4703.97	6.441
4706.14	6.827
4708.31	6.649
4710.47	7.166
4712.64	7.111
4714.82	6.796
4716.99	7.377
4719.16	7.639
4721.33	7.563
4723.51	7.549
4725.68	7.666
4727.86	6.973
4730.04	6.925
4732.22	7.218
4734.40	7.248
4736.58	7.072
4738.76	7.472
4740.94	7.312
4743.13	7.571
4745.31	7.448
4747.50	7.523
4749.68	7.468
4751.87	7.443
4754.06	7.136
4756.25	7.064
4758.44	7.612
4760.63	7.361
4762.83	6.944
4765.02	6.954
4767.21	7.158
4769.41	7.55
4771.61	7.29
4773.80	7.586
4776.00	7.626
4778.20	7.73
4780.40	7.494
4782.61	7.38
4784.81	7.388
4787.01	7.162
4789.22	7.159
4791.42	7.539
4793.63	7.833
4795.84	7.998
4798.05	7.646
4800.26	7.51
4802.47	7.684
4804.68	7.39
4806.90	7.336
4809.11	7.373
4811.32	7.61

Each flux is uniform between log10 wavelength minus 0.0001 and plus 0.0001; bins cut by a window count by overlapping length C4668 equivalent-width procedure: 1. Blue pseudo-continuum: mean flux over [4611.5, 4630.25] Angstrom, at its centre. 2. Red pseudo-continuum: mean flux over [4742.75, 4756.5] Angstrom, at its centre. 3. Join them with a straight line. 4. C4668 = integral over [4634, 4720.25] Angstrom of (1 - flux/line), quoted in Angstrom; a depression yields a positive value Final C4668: 3.2 Angstrom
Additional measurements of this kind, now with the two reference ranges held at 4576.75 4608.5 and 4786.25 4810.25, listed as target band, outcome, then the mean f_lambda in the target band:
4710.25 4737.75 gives 0.44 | 7.26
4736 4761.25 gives 0.14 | 7.38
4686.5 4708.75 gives 0.98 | 7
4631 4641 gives -0.05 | 7.24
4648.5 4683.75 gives 0.43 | 7.17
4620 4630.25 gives -0.53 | 7.56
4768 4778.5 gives -0.09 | 7.53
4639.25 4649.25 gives 0.14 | 7.12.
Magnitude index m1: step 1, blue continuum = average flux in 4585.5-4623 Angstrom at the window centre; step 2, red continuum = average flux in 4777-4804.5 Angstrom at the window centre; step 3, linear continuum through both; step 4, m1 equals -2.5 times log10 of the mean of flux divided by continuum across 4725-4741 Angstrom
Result 0.03 mag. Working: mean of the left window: 7.22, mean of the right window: 7.54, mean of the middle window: 7.22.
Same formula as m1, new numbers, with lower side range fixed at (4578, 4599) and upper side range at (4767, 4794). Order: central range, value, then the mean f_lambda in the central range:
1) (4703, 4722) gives 0.042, 7.06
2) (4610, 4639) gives -0.030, 7.39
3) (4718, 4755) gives 0.001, 7.37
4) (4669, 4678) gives 0.009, 7.21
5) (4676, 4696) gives -0.003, 7.31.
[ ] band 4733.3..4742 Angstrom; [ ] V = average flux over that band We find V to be 7.28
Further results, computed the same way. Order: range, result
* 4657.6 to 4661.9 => 7.7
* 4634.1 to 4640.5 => 7.09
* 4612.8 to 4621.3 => 7.23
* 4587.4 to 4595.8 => 7.28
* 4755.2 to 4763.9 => 7.24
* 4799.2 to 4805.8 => 7.52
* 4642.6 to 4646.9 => 7.17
